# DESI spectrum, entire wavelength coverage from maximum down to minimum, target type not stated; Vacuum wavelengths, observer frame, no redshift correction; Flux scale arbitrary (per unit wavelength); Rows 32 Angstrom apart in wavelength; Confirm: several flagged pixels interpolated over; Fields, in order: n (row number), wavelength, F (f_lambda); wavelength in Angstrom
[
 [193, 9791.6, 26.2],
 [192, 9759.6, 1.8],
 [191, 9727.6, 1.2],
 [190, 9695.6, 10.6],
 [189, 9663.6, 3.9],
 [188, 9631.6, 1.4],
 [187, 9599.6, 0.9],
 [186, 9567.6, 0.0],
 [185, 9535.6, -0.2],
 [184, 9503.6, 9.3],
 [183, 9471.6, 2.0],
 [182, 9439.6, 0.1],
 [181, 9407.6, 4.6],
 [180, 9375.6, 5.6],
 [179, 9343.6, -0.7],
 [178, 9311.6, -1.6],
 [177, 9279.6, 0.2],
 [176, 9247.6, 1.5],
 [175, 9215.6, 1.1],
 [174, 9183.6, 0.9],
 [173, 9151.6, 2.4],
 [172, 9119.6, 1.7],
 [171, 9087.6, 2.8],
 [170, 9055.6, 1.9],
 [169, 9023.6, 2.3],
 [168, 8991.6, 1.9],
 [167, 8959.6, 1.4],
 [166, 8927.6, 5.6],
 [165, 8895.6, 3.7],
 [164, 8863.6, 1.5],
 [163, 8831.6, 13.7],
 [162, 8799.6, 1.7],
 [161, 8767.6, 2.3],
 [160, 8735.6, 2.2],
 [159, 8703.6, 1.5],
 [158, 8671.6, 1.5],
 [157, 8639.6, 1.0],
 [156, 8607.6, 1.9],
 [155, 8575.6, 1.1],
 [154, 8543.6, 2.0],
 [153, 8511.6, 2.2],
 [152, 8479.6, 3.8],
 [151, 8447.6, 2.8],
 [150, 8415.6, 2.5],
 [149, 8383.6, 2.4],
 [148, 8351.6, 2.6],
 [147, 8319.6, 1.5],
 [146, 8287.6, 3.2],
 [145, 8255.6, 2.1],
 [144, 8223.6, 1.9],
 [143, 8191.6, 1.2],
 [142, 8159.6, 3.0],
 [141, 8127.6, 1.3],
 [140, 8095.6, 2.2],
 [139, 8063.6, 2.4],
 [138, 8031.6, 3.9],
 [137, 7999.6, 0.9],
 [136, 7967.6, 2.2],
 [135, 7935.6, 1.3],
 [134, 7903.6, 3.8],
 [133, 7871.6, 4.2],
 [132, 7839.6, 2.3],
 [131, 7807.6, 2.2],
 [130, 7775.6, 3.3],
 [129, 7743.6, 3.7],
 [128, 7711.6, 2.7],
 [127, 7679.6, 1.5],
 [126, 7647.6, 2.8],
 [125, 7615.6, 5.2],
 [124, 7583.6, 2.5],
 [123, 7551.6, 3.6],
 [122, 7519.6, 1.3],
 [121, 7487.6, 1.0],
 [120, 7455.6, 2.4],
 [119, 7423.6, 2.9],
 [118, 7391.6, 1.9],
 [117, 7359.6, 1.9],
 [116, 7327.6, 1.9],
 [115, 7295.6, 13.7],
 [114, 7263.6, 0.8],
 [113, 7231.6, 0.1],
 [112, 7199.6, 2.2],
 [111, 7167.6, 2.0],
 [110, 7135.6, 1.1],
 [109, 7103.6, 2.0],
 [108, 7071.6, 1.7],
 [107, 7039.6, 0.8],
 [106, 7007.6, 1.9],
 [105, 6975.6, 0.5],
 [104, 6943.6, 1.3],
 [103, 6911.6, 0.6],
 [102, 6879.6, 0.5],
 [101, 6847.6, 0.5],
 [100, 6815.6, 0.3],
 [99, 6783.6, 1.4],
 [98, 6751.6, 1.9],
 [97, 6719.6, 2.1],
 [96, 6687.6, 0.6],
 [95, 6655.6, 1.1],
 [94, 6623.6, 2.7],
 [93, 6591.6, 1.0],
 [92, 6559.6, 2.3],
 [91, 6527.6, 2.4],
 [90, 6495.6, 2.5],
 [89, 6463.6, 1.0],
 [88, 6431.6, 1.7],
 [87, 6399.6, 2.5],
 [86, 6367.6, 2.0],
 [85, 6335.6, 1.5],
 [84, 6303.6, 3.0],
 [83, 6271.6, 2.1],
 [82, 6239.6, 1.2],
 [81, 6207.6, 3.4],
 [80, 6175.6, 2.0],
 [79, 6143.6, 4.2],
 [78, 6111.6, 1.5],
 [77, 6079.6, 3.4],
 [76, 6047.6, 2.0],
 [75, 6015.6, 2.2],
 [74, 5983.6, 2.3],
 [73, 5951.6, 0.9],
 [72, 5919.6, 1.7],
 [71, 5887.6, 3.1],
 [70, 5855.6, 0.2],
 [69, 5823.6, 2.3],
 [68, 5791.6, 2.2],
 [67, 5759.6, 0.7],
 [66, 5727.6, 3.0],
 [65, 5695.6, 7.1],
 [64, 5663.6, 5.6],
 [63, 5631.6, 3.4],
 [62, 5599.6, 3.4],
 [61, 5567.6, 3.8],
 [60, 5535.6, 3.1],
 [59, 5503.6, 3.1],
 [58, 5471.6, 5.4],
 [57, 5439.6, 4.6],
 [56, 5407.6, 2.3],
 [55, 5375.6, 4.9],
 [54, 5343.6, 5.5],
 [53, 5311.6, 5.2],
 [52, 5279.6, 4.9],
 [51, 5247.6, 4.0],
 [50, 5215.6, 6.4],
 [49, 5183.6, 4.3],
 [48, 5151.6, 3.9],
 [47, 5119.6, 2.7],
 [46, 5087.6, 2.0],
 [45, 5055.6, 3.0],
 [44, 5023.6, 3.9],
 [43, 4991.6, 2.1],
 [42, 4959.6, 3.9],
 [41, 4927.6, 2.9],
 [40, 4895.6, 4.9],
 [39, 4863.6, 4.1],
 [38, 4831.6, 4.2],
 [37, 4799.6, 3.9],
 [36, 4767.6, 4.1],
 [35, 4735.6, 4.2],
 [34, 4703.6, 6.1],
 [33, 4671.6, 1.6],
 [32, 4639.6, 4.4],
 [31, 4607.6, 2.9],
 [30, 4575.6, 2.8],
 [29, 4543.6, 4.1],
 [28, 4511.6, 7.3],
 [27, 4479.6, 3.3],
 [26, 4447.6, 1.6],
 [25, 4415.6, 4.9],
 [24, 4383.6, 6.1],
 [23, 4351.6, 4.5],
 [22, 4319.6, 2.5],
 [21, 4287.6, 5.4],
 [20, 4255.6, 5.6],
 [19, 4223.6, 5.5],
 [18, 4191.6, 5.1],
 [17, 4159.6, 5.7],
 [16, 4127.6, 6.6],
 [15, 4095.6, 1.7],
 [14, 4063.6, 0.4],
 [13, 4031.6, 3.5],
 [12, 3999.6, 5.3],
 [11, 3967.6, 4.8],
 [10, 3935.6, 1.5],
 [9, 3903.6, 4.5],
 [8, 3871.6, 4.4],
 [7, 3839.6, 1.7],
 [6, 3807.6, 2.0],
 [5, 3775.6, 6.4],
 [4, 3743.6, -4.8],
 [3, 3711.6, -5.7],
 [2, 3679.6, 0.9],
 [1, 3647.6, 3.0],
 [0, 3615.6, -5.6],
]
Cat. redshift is 0.954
